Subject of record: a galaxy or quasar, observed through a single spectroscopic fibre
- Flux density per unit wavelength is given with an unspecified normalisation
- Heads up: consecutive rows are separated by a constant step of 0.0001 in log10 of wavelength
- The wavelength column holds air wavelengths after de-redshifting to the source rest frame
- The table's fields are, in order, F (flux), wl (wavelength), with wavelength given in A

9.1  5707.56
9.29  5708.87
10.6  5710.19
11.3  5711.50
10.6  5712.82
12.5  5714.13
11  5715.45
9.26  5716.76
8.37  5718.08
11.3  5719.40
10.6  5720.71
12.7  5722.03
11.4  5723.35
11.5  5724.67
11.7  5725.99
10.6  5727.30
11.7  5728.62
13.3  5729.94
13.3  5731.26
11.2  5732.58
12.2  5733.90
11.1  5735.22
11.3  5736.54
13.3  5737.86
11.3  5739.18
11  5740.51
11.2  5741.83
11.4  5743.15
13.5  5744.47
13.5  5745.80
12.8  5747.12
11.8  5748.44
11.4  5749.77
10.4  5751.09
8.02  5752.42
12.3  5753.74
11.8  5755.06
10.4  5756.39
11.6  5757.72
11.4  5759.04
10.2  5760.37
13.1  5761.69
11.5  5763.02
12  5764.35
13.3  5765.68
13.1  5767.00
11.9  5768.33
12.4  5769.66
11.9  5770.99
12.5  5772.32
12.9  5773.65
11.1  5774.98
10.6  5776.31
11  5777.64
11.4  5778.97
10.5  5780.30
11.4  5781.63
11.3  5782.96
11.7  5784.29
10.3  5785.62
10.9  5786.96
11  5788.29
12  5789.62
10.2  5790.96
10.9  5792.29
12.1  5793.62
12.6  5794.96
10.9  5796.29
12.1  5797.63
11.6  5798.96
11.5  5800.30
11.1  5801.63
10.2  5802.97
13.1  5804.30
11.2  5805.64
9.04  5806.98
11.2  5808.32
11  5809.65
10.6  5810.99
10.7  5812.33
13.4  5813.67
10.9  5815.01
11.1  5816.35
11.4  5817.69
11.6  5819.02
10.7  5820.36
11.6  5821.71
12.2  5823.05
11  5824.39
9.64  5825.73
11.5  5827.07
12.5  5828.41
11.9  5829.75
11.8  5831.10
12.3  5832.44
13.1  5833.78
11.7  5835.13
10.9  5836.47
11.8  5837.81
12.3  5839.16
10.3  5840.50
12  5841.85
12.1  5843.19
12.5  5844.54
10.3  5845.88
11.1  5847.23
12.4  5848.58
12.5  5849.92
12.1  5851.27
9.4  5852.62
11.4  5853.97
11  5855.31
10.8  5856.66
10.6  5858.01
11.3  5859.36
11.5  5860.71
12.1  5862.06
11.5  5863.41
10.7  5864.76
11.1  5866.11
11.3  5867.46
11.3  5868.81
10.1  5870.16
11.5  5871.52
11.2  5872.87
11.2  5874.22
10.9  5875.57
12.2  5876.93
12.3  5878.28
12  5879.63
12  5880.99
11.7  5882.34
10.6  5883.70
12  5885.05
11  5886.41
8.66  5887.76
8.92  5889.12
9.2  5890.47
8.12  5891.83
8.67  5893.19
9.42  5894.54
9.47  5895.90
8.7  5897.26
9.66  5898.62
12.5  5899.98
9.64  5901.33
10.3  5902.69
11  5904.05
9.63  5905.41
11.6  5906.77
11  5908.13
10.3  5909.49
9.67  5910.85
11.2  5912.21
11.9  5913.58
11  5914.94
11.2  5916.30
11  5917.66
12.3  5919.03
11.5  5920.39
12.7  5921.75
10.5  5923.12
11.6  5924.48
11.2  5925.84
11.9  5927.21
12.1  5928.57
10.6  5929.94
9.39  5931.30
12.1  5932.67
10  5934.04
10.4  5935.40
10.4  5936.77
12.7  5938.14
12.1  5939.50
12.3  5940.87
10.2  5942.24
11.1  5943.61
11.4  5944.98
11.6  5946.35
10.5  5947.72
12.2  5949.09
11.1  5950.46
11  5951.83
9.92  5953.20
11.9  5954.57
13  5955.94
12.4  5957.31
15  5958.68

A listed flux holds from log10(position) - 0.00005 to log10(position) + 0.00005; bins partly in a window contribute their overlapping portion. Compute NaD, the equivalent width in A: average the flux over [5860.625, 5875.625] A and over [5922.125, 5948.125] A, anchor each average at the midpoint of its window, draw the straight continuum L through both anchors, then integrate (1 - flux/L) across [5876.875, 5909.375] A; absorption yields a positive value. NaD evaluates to 2.3 A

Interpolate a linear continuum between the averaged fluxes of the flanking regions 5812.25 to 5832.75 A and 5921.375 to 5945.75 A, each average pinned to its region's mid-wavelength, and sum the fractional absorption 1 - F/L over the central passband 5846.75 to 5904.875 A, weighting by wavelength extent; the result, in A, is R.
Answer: 3.0 A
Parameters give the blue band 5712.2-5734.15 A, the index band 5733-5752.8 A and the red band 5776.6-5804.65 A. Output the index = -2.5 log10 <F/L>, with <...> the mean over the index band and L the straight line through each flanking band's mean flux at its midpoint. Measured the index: -0.03 mag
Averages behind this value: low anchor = 11.4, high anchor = 11.3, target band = 11.7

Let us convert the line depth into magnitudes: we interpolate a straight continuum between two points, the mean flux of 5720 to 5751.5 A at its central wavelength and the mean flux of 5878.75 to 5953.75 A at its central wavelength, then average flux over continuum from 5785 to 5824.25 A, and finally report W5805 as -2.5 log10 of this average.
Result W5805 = 0.02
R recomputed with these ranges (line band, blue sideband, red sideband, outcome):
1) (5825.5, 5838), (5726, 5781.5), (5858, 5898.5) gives -0.8 A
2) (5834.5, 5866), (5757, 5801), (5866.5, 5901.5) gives -1.4 A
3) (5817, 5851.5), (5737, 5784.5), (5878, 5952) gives -1.1 A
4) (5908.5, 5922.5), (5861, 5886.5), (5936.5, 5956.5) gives 0.2 A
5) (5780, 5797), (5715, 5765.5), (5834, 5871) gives 0.3 A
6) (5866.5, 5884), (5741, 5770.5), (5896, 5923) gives -0.6 A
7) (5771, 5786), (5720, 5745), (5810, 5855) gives 0.4 A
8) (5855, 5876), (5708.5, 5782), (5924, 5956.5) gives 0.4 A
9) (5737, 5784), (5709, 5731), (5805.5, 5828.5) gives -2.3 A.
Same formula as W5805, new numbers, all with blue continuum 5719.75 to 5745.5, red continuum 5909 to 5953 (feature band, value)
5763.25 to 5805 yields 0.007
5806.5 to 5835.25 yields 0.013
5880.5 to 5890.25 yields 0.074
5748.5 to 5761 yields 0.084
